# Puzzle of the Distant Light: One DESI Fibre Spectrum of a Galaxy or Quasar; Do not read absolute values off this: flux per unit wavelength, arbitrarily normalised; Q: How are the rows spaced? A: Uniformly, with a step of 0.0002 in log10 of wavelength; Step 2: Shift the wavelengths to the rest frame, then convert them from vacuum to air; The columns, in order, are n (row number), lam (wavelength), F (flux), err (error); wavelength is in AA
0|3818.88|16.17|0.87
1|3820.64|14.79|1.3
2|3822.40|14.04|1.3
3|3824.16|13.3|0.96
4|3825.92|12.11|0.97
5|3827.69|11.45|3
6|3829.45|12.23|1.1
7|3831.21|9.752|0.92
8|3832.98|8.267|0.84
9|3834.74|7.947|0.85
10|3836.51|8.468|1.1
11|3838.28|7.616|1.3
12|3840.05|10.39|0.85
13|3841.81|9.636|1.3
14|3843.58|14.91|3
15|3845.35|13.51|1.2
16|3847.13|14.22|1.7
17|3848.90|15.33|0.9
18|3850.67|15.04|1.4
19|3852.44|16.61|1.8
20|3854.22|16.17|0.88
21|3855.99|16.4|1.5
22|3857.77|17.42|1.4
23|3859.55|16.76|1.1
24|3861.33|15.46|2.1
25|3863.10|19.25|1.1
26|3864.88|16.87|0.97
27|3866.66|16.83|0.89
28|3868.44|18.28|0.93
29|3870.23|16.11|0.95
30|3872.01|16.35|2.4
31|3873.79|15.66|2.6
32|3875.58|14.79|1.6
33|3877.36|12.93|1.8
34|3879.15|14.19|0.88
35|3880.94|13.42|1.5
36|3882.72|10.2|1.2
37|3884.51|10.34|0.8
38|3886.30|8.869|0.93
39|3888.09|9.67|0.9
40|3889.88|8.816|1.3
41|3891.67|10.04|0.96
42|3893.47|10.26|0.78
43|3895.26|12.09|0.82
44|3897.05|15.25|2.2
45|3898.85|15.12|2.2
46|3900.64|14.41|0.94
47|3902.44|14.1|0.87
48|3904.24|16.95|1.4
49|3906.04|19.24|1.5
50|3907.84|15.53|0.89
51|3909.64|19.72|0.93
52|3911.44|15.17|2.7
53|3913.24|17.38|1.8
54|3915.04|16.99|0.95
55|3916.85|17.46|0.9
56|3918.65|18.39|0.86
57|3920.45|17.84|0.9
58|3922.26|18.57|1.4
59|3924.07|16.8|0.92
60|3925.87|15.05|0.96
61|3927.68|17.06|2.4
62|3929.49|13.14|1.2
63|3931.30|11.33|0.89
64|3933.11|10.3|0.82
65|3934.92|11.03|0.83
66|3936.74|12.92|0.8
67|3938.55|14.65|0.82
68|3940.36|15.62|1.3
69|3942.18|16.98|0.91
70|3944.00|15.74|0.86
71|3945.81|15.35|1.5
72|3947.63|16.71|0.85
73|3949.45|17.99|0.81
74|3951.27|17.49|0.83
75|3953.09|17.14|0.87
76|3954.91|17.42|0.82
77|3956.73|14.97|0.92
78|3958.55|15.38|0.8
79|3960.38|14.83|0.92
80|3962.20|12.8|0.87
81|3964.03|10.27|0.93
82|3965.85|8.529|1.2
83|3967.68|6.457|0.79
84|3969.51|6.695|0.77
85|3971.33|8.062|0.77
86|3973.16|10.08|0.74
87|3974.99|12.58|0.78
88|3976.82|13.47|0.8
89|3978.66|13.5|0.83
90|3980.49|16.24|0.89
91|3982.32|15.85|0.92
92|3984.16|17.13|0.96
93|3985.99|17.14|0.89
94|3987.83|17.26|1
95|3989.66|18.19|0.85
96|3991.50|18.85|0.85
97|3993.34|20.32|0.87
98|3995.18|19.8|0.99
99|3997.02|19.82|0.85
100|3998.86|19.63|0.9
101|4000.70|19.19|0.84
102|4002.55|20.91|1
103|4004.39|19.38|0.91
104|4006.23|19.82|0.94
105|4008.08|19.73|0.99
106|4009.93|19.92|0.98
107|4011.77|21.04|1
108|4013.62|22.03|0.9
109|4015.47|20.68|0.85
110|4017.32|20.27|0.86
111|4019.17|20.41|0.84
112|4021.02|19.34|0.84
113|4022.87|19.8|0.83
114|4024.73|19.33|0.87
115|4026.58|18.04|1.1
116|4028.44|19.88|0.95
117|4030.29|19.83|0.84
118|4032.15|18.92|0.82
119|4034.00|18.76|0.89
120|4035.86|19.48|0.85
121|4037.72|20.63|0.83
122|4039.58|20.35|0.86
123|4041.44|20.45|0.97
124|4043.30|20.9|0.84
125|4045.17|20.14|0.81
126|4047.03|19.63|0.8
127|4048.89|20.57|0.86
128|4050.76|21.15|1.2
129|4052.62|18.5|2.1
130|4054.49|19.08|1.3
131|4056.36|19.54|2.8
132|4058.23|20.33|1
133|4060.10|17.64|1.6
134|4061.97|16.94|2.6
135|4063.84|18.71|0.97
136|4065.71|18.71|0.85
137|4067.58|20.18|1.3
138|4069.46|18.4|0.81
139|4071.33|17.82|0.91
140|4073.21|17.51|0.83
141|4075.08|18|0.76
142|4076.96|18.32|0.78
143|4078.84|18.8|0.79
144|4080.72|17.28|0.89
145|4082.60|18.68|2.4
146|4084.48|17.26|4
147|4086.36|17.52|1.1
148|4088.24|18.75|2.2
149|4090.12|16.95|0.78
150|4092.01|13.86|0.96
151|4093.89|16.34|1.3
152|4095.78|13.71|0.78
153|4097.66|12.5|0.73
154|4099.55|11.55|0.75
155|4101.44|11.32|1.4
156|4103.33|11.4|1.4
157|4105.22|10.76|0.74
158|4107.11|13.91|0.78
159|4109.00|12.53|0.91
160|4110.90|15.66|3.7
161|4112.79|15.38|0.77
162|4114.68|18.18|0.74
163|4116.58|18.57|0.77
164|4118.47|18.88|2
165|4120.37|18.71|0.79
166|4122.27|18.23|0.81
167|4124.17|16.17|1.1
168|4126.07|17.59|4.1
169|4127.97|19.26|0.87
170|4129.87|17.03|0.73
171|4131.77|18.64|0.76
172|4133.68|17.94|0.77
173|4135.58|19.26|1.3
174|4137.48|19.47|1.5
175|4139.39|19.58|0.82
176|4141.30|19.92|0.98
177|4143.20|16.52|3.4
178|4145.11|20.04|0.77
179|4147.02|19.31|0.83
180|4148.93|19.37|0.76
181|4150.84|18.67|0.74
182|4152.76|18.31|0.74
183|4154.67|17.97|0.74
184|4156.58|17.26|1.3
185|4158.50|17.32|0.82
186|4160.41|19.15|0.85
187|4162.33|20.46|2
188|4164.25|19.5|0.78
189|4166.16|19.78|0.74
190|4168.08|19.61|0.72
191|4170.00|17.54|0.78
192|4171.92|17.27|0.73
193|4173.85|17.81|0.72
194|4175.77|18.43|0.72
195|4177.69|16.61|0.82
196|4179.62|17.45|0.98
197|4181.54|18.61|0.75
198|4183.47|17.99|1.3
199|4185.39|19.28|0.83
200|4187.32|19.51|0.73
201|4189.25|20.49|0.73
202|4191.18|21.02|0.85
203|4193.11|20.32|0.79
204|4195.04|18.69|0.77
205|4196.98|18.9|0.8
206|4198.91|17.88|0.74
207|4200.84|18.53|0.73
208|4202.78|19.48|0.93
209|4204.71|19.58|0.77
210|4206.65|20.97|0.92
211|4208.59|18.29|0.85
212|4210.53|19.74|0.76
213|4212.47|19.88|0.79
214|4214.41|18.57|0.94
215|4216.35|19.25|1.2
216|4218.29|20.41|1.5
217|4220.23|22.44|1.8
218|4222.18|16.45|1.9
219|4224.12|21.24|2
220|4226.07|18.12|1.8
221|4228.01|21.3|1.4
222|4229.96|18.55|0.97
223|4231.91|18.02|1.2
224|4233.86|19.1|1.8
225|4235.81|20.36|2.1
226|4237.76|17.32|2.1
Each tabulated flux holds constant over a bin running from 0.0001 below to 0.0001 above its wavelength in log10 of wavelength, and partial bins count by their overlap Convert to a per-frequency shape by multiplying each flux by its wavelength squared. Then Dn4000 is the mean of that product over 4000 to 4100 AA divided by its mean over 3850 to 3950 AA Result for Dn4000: 1.3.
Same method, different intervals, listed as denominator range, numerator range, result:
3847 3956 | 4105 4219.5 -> 1.39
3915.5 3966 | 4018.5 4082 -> 1.34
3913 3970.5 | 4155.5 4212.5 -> 1.46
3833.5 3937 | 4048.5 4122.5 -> 1.30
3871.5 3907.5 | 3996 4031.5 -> 1.62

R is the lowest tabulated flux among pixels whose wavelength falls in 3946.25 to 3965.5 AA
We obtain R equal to 10.27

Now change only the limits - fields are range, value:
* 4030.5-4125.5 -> 10.76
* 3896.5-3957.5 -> 10.3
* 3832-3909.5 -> 7.616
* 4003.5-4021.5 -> 19.34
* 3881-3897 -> 8.816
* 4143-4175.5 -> 16.52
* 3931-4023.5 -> 6.457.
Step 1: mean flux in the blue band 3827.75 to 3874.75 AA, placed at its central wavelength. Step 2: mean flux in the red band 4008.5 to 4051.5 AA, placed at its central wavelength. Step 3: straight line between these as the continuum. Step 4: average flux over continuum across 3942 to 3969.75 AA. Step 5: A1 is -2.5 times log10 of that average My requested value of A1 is 0.23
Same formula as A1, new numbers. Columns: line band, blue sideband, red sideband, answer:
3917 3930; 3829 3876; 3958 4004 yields -0.16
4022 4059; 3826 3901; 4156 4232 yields -0.20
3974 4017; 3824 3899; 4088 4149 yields -0.22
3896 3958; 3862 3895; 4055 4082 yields -0.08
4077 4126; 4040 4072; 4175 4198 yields 0.21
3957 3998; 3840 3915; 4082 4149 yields 0.09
